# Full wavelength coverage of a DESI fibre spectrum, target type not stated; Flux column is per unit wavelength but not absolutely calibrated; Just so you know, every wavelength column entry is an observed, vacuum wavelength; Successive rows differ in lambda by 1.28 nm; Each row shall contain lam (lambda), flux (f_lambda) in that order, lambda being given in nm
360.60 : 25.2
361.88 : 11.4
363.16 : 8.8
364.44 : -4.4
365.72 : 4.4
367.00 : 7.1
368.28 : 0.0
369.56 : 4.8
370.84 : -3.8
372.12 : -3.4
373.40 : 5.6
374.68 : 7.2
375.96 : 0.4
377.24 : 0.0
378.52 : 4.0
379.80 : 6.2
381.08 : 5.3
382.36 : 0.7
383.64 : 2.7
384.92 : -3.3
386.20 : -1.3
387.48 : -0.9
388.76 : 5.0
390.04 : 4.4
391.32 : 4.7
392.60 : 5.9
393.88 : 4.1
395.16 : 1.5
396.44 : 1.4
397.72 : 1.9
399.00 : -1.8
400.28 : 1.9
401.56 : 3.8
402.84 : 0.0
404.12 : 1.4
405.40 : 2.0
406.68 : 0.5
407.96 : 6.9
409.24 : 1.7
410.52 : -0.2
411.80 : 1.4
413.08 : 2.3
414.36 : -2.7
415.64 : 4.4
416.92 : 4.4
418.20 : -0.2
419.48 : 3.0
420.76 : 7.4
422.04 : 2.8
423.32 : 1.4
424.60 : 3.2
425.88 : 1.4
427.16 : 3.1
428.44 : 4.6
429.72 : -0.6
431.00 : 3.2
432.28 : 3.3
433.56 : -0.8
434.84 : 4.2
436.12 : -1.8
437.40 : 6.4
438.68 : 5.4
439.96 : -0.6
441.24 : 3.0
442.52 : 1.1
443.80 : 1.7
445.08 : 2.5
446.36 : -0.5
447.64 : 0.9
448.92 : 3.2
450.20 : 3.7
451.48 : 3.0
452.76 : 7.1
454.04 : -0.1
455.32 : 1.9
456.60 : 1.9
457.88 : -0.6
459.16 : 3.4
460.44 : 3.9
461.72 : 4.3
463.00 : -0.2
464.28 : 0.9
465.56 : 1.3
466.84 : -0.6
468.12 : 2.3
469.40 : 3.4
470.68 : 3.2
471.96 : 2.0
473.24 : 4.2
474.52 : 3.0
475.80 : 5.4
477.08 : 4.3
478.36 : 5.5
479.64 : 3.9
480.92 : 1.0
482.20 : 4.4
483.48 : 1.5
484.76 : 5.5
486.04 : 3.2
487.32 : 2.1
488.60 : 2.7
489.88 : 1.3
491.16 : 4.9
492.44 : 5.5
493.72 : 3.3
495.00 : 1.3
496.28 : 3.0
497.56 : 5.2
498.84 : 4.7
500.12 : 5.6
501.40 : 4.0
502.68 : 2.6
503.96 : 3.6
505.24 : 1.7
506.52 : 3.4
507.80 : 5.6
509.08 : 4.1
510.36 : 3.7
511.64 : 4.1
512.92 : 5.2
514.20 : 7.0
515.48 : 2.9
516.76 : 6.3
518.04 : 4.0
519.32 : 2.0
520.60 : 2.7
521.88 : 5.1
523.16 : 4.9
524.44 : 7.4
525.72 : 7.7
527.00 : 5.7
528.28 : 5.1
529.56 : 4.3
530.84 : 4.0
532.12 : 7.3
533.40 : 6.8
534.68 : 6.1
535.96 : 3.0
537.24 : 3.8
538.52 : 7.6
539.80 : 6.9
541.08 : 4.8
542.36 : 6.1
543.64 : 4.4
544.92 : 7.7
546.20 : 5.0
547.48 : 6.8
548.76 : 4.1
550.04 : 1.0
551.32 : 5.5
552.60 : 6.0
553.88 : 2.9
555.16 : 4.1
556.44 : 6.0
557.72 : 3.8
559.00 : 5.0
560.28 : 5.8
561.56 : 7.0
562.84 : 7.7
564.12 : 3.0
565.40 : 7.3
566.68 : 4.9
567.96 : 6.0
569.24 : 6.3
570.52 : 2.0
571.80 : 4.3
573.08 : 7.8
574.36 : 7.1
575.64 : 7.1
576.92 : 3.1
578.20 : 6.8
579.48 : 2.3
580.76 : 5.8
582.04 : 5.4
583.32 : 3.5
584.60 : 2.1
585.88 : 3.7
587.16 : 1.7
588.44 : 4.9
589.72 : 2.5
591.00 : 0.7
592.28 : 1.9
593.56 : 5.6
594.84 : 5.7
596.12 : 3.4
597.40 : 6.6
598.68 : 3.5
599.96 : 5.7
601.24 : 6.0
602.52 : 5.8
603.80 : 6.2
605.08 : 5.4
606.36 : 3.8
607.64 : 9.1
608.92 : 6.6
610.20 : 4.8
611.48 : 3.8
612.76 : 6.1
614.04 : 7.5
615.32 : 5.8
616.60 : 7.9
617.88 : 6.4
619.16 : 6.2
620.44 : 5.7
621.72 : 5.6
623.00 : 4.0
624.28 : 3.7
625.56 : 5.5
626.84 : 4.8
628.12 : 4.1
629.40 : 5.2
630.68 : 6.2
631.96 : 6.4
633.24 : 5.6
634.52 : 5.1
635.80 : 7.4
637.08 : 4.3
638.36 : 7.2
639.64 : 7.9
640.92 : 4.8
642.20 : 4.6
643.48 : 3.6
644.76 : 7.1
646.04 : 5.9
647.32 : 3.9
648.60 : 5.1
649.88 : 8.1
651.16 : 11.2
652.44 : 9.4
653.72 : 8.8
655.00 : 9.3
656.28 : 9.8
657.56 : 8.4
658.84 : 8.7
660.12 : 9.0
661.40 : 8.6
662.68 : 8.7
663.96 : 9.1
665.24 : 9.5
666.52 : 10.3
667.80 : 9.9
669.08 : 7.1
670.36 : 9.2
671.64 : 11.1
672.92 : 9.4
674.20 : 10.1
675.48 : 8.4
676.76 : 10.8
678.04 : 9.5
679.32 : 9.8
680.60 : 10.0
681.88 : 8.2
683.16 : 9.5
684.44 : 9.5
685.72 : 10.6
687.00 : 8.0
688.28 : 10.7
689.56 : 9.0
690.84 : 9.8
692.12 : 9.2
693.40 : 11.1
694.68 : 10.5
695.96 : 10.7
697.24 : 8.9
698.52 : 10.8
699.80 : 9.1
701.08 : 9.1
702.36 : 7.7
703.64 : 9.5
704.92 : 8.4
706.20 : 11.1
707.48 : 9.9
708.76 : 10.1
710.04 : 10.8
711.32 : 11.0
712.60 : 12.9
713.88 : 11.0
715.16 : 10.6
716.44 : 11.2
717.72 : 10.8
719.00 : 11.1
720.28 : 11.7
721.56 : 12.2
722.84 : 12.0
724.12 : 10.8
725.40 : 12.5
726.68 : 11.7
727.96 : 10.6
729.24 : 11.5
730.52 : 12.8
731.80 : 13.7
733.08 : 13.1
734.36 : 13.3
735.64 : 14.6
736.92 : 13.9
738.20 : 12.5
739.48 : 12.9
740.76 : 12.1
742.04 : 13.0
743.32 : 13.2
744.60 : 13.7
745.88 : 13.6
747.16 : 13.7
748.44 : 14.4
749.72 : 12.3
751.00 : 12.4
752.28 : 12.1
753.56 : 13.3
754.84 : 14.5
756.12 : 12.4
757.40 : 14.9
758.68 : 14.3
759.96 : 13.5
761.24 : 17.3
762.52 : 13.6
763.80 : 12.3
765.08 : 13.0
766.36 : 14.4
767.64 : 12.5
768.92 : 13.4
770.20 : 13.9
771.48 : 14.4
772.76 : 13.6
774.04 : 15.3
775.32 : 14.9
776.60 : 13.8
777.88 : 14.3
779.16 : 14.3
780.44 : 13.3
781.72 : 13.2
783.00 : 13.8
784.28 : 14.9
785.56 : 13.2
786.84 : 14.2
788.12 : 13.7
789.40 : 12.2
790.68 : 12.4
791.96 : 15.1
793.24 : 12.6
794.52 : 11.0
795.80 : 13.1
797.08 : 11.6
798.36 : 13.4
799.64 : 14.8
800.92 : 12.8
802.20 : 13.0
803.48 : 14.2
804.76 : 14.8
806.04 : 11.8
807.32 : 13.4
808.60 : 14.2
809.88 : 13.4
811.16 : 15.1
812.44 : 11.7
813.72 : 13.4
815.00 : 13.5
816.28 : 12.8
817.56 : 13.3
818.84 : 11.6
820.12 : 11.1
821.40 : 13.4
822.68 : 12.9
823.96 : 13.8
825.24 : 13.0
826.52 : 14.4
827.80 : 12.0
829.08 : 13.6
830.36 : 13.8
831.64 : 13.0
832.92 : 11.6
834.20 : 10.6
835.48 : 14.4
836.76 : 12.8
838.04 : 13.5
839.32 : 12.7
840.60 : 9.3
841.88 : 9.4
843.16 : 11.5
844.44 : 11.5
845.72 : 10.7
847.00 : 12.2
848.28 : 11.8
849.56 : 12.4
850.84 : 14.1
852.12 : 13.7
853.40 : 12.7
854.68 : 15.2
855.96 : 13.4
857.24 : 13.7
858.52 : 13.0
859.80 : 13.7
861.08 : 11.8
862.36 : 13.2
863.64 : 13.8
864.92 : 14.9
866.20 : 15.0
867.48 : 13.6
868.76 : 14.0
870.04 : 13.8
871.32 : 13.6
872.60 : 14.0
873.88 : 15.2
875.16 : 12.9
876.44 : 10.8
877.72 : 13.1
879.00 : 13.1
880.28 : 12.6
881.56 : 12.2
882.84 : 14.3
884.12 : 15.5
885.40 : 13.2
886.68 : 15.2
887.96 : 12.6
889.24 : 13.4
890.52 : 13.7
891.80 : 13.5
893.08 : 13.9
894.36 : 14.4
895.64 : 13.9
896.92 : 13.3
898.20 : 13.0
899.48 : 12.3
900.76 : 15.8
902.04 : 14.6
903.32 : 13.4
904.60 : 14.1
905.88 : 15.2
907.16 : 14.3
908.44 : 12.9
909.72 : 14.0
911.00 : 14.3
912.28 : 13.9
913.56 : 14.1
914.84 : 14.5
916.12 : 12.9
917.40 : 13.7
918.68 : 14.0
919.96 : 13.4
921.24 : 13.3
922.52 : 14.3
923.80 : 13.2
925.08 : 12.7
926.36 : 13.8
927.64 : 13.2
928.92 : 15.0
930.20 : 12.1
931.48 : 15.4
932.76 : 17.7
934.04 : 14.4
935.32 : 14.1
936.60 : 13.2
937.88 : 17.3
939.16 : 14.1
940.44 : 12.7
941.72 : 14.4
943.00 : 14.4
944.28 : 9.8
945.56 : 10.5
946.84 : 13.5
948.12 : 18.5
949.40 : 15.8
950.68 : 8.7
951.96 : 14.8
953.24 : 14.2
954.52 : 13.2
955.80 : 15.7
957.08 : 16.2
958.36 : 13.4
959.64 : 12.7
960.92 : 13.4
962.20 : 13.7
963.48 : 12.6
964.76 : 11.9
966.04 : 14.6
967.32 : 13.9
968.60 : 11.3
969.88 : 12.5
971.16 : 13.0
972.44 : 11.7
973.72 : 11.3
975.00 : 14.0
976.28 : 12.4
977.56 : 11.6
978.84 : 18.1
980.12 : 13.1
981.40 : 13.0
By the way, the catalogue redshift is 0.631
